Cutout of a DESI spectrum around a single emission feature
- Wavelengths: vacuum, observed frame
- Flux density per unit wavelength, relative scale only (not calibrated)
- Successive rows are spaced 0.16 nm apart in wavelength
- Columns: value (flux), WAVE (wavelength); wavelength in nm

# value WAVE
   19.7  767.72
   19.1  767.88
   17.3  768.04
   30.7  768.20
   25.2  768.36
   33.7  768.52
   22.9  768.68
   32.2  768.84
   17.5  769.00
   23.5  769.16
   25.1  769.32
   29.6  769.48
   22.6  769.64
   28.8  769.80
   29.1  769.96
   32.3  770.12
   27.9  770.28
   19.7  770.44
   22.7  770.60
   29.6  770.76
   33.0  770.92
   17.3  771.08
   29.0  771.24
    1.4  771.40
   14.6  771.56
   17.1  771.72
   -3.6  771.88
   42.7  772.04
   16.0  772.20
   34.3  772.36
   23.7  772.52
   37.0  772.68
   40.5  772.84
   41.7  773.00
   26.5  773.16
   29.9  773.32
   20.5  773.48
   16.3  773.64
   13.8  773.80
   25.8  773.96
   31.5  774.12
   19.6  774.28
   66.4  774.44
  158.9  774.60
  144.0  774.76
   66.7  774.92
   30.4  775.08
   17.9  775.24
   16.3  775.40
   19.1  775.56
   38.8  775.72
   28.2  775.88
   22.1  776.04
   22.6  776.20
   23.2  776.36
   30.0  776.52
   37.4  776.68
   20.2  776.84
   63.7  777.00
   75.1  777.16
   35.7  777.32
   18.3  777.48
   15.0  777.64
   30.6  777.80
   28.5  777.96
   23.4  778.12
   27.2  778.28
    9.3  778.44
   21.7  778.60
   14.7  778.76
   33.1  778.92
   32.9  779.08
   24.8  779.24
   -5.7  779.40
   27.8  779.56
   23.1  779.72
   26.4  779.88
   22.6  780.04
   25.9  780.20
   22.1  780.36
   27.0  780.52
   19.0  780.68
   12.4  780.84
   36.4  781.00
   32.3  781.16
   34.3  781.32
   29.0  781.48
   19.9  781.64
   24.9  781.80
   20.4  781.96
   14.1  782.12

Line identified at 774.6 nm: H-alpha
